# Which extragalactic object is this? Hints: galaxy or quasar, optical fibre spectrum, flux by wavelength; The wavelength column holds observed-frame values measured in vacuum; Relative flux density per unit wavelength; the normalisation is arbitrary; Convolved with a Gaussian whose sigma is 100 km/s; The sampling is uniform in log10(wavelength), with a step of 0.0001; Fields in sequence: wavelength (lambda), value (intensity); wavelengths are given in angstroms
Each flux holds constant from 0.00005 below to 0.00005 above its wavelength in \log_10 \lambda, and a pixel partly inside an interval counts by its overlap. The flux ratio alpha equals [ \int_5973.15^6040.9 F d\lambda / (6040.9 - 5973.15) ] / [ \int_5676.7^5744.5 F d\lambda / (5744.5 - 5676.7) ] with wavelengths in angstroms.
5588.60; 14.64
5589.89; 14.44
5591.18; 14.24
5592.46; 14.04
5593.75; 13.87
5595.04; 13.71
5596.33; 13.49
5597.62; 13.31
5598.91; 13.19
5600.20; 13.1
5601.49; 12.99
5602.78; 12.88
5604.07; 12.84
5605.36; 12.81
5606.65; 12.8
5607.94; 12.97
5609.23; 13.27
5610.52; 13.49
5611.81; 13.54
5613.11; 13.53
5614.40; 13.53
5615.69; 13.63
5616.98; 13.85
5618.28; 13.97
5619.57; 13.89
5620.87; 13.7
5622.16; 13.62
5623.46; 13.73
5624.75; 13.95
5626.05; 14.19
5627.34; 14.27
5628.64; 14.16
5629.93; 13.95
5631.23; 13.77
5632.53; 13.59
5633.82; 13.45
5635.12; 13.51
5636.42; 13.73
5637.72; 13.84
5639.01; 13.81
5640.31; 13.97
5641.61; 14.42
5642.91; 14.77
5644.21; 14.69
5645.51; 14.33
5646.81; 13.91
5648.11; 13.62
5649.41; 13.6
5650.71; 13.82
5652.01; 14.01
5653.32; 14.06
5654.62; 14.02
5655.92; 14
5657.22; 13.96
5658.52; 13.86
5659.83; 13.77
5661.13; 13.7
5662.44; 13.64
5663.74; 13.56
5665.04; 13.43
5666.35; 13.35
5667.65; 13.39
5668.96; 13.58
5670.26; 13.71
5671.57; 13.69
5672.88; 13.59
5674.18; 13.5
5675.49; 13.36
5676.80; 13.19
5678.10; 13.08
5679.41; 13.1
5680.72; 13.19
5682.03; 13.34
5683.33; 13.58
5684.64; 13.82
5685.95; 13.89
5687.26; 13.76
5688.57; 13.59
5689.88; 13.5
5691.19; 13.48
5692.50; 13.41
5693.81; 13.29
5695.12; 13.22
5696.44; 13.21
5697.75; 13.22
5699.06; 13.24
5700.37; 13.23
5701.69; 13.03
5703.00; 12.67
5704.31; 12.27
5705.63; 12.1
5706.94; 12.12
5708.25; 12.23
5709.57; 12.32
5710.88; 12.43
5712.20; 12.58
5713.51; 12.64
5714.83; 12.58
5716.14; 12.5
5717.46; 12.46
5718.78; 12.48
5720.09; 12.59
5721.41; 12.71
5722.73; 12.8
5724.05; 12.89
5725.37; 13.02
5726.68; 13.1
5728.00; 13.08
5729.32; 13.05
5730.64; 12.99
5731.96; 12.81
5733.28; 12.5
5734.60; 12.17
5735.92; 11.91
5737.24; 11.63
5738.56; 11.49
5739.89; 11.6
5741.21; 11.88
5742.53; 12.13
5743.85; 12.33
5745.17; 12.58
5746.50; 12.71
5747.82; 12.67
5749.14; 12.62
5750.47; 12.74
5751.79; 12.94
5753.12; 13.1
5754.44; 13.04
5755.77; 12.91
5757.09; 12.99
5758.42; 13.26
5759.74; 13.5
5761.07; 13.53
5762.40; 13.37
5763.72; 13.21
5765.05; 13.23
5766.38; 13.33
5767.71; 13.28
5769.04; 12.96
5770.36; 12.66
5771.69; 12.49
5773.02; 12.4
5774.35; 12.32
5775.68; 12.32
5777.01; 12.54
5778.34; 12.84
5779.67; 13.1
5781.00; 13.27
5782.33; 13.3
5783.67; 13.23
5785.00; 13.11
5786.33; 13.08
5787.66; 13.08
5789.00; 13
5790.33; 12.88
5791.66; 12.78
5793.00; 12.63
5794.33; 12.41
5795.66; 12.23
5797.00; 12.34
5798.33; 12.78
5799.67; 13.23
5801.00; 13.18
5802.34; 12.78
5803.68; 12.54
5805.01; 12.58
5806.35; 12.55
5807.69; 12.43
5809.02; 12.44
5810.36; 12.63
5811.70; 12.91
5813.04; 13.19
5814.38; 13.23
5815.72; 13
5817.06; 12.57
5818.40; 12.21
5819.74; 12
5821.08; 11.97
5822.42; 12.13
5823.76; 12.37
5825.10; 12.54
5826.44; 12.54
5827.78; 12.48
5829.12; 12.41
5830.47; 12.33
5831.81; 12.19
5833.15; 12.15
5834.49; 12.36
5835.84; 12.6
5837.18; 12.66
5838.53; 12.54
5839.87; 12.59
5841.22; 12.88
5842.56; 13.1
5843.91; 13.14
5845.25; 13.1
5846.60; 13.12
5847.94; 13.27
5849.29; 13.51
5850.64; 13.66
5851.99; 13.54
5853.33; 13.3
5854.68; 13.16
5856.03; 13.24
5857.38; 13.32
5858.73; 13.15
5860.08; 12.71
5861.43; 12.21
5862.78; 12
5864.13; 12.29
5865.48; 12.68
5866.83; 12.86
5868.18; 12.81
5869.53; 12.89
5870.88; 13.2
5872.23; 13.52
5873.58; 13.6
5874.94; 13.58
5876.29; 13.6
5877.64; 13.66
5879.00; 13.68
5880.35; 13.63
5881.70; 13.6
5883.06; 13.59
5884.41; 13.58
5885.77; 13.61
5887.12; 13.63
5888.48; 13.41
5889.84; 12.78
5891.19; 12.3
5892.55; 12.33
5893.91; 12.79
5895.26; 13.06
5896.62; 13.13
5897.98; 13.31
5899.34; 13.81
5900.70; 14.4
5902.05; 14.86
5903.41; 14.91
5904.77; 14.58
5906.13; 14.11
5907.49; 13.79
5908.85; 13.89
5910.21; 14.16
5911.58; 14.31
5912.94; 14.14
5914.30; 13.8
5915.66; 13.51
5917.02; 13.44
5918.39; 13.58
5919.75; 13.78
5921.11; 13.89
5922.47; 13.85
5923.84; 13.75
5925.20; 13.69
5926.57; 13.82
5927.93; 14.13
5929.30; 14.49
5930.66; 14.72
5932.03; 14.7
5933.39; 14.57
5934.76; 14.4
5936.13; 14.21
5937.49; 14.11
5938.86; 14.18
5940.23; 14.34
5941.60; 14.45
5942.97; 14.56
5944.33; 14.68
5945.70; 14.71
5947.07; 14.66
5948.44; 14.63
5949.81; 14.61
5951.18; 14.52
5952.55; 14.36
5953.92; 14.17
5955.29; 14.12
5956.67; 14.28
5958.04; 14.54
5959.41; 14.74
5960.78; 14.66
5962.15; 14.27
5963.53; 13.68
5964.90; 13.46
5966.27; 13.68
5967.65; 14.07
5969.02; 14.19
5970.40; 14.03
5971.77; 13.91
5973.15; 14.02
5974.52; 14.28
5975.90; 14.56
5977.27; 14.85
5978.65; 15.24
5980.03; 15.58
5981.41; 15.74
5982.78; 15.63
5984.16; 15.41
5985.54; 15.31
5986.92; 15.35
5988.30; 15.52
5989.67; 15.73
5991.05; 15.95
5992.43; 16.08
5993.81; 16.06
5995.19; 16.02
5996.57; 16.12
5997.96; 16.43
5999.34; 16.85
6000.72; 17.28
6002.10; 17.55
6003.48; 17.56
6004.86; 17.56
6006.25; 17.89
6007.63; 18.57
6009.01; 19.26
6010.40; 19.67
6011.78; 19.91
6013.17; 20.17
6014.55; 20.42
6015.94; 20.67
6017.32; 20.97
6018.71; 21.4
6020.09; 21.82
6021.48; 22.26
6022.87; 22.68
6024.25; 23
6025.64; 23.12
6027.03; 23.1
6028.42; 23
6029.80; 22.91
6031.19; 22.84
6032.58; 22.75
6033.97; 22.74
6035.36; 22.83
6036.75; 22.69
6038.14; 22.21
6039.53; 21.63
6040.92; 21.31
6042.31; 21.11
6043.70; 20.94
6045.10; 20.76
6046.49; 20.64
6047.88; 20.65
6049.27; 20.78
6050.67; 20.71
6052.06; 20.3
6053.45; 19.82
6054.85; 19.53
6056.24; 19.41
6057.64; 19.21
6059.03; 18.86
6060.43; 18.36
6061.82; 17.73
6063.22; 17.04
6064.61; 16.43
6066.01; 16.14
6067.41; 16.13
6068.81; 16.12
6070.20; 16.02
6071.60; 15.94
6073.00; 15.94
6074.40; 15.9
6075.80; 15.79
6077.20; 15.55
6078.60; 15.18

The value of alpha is 1.47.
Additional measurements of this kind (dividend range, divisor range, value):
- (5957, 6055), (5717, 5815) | 1.44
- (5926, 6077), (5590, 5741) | 1.30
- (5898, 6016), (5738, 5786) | 1.18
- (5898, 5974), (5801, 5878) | 1.11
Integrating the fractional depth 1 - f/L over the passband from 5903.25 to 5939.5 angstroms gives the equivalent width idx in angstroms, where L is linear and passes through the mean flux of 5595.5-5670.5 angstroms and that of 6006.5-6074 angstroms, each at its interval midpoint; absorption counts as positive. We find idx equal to 8.3 angstroms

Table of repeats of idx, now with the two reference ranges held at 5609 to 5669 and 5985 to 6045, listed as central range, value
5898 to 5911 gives 2.7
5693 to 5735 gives 6.3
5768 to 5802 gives 7.0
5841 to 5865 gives 5.8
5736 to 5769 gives 6.1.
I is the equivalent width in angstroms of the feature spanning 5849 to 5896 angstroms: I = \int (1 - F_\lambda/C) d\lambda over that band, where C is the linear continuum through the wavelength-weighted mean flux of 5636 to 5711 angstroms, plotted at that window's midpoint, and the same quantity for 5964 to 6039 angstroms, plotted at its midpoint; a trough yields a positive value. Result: 9.1 angstroms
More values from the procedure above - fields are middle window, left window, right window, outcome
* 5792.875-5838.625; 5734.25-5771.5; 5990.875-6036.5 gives 6.00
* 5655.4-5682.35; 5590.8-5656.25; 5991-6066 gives 1.65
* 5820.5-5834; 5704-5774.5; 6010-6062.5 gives 2.54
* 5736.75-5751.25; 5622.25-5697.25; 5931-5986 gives 1.78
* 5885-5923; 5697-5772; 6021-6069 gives 7.44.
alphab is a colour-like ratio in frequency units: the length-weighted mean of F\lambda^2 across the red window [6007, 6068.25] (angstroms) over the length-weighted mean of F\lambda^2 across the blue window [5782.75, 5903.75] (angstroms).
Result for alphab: 1.70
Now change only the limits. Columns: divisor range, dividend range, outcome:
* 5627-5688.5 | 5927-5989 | 1.17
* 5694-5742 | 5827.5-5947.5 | 1.14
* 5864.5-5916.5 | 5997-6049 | 1.60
